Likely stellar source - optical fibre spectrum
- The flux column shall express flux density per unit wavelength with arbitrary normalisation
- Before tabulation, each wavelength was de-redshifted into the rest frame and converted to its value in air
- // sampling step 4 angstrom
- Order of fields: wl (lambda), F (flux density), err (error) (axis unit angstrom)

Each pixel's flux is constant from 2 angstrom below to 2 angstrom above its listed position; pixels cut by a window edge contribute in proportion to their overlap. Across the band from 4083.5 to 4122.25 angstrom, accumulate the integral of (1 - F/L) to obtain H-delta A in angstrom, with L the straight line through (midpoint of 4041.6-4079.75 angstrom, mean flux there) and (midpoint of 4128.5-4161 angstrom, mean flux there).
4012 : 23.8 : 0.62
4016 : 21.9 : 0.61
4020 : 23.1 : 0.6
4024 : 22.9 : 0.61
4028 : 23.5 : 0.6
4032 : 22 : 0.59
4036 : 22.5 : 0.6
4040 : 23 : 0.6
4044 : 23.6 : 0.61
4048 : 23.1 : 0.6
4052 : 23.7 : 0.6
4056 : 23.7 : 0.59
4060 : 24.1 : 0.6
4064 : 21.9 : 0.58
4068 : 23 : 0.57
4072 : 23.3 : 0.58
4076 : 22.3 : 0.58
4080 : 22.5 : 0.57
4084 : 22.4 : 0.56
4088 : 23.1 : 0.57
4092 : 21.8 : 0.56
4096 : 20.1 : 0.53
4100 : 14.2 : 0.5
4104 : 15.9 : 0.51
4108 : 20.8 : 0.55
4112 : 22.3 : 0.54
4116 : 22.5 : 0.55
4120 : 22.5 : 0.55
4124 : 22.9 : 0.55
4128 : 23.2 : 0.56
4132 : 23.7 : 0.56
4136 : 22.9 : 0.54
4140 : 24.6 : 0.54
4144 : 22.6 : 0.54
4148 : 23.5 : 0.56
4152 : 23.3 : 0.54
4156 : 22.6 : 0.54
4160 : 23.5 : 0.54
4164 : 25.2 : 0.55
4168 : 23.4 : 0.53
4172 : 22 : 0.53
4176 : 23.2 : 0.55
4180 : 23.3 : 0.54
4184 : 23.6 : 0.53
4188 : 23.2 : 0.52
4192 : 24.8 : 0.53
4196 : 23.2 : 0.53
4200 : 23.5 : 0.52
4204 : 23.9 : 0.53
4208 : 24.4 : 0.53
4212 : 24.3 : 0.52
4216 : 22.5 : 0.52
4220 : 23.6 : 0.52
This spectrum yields 4.6 angstrom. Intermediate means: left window 23.2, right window 23.3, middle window 20.5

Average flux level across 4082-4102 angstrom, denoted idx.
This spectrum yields 20.3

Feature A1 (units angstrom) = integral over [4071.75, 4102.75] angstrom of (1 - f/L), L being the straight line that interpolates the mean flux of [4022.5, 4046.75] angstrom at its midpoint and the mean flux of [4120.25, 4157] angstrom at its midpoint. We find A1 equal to 2.84 angstrom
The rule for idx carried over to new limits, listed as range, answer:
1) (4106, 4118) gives 21.9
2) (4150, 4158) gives 23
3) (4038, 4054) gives 23.4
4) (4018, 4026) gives 23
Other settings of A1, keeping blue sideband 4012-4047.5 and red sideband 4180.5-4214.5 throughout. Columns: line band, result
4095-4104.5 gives 2.8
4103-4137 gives 2.0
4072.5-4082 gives 0.2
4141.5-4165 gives 0.2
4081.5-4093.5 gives 0.4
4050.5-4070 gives -0.2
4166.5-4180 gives 0.4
